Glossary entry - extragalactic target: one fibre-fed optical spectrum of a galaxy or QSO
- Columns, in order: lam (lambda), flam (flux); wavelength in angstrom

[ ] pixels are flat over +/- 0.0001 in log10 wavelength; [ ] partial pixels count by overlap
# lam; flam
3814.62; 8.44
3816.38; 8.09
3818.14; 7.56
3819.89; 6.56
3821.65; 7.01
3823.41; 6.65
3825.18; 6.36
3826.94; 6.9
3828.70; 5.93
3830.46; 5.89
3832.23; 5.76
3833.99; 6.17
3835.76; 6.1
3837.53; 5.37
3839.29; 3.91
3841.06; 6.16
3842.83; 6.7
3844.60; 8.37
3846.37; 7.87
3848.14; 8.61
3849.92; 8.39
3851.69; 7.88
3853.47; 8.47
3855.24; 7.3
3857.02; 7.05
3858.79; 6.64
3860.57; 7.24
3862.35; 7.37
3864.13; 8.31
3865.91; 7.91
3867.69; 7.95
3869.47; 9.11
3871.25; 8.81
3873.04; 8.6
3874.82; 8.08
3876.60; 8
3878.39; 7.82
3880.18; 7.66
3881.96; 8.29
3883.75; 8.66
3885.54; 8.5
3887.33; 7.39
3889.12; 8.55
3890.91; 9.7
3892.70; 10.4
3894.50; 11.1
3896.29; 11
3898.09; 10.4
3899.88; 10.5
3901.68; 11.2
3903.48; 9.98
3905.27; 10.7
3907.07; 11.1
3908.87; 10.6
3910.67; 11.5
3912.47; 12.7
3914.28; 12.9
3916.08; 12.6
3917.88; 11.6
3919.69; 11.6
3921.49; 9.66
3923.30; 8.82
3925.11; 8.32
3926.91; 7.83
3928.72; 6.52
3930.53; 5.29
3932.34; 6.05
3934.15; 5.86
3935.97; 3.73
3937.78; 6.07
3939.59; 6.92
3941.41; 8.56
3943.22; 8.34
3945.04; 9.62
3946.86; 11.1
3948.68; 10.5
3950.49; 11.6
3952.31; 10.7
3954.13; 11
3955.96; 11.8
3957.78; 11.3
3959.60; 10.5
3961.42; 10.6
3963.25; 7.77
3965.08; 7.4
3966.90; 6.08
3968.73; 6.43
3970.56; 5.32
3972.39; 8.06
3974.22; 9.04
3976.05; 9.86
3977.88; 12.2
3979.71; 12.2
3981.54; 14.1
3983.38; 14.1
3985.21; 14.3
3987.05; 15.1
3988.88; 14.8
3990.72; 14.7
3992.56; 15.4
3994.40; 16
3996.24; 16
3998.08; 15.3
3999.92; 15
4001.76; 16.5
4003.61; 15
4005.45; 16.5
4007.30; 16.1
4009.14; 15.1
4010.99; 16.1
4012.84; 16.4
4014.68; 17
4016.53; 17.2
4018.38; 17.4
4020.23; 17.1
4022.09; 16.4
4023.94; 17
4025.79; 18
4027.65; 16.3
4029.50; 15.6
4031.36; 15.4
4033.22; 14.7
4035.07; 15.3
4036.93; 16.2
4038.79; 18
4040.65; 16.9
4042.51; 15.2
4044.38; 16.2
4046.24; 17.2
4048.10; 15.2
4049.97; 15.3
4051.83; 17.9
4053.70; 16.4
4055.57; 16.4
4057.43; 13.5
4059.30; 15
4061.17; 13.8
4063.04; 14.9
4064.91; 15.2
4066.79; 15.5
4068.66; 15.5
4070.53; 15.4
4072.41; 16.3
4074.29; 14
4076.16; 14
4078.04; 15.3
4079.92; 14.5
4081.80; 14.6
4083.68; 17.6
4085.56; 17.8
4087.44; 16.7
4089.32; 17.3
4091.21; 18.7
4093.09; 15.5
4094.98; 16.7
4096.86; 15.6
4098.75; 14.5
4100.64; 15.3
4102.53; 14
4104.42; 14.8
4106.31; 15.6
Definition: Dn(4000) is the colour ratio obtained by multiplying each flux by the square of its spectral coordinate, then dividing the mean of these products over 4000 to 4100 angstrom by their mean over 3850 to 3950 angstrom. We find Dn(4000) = 1.94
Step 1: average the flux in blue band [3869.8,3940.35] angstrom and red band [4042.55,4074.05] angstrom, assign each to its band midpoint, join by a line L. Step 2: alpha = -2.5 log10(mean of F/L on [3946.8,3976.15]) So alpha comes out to 0.22 mag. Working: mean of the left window 9.11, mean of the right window 15.6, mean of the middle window 9.29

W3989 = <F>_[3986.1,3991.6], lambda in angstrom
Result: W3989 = 14.9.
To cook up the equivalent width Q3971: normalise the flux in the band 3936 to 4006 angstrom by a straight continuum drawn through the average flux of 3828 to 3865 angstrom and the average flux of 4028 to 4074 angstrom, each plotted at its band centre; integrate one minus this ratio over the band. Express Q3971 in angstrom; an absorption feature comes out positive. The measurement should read 5.9 angstrom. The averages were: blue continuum 6.93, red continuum 15.7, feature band 11.4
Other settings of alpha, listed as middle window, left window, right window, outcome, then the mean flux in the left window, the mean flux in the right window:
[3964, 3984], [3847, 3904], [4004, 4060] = 0.39 mag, 8.64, 16.2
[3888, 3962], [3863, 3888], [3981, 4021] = 0.13 mag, 8.22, 15.7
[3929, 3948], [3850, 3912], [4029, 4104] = 0.47 mag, 8.96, 15.7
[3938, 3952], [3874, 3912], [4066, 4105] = 0.20 mag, 9.62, 15.7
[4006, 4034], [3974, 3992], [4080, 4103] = -0.15 mag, 13.2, 16.2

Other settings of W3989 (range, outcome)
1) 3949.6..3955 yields 11.1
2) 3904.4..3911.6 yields 11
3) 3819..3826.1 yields 6.65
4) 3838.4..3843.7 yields 5.59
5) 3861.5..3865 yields 7.84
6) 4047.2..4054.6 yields 16.2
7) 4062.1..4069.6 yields 15.3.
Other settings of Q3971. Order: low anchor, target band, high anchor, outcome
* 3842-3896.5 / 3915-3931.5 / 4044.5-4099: 1.72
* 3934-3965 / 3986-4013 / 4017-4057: -4.66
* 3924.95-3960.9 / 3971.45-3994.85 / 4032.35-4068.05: -3.42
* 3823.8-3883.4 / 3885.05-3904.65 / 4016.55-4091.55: -1.75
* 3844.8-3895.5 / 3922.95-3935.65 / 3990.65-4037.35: 5.24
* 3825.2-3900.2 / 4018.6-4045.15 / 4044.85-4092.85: -3.71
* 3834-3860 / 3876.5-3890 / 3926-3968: -1.00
